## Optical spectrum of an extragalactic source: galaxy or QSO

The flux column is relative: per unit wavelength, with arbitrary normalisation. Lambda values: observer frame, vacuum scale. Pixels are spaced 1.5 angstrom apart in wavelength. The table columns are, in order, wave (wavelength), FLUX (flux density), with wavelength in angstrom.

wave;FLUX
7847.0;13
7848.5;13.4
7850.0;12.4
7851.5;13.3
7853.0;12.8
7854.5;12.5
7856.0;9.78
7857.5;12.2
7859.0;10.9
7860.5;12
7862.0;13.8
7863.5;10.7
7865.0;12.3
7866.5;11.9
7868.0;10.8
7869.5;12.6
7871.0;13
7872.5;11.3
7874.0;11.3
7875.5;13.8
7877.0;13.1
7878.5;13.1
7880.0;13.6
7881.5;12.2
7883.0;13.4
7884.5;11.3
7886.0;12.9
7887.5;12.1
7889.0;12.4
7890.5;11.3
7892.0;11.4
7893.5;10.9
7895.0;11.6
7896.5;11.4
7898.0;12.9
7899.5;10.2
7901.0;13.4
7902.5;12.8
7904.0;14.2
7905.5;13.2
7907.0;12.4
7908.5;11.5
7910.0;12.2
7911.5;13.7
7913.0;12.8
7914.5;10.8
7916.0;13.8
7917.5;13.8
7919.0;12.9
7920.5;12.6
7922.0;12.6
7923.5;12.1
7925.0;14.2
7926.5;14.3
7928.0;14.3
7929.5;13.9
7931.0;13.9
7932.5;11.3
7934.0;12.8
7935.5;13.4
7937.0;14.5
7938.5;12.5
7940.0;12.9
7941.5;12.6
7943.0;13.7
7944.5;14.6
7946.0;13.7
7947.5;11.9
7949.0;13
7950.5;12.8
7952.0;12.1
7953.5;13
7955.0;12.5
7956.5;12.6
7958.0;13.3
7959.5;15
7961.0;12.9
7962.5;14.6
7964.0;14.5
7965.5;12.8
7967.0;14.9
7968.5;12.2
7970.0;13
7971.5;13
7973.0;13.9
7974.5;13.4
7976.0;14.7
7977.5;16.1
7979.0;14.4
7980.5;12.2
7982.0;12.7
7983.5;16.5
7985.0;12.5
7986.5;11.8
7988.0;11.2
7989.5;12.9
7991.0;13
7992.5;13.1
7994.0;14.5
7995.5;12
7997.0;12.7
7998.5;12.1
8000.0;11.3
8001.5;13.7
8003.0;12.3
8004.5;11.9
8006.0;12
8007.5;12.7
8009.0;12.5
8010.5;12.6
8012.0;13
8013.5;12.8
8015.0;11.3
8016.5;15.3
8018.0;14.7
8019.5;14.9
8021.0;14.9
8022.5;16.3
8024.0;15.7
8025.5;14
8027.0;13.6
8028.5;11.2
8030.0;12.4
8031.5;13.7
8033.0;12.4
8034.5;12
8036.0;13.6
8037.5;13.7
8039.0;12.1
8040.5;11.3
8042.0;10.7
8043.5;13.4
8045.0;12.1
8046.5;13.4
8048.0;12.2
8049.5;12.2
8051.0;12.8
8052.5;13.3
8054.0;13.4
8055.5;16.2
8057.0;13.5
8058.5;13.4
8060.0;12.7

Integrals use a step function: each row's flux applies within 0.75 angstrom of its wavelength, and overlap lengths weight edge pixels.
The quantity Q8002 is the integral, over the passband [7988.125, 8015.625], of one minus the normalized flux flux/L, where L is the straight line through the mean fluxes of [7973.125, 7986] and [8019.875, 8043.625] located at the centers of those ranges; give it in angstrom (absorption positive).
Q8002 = 2.2 angstrom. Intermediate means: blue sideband 14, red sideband 13.2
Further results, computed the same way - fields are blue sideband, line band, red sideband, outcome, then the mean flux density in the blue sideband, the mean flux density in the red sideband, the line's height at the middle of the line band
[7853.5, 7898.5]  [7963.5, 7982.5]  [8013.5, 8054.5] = -1.4 angstrom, 12.1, 13.2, 12.8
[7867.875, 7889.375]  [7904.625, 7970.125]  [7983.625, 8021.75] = -2.2 angstrom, 12.5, 12.9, 12.7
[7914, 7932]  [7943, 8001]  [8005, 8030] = 0.7 angstrom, 13.3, 13.5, 13.4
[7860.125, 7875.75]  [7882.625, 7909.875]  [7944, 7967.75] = 0.7 angstrom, 12.1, 13.4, 12.5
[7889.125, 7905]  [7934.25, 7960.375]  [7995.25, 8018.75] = -1.8 angstrom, 12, 12.7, 12.3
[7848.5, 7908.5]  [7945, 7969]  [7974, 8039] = -0.8 angstrom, 12.2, 13.2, 12.9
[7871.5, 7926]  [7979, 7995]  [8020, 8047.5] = -0.2 angstrom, 12.5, 13.1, 12.9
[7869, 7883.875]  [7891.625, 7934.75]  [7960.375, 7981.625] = 1.4 angstrom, 12.7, 13.7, 13.1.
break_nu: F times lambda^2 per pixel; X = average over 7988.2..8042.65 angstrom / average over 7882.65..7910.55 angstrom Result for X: 1.10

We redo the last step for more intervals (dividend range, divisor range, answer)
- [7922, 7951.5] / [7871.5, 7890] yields 1.07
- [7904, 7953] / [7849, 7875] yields 1.10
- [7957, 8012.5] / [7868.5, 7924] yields 1.08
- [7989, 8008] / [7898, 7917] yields 1.02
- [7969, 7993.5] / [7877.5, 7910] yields 1.11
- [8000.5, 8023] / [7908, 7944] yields 1.04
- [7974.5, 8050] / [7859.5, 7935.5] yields 1.07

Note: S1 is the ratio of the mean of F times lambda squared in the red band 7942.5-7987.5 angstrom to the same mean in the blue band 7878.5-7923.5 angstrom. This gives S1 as 1.1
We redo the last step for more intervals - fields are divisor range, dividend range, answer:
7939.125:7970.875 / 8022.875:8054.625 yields 0.99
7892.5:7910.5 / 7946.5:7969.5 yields 1.10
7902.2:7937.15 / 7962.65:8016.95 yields 1.02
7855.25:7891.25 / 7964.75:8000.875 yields 1.12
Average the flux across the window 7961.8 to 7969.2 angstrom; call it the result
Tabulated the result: 13.8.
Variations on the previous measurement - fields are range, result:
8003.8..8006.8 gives 12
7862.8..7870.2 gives 11.7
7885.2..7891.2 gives 12.2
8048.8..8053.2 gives 12.8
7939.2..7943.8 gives 13.1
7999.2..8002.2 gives 12.5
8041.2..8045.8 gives 12.1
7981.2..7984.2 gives 14.5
